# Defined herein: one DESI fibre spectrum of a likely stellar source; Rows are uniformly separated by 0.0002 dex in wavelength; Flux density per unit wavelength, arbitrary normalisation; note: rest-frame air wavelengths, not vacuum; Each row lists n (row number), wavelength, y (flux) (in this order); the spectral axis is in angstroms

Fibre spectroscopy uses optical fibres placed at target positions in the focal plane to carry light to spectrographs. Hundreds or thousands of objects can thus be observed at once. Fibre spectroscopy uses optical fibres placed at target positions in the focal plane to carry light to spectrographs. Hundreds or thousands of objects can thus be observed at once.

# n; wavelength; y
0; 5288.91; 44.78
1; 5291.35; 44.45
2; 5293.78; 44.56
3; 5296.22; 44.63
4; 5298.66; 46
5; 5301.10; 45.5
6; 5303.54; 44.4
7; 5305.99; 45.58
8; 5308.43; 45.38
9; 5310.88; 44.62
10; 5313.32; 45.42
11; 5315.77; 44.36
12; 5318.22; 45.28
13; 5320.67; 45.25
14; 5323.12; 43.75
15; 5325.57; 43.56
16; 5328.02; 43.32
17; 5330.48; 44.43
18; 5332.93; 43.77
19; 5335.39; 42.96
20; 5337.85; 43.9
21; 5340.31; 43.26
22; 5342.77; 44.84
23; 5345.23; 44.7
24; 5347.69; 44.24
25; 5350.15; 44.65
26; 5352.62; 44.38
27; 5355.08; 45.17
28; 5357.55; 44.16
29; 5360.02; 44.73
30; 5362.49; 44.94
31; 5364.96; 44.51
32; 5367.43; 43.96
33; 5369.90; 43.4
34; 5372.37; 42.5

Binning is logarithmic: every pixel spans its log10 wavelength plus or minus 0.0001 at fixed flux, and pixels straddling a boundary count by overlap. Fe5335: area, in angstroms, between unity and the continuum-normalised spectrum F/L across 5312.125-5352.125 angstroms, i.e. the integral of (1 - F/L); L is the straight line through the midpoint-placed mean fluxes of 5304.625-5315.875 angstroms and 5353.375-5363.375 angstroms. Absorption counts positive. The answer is 0.6 angstroms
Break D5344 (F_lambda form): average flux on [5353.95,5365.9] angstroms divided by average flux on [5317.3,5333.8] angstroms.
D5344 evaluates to 1.01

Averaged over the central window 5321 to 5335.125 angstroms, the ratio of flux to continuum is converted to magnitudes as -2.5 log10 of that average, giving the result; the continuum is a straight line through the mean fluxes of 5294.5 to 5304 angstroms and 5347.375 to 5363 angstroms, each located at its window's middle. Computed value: 0.03 mag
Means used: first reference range 45.2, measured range 43.8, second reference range 44.6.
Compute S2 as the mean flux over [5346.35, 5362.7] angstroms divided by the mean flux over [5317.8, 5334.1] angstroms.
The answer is 1.01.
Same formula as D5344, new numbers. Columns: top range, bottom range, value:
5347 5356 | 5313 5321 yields 0.99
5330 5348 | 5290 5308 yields 0.98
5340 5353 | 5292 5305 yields 0.99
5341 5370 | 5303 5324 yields 0.99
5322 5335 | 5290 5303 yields 0.97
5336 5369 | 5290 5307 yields 0.99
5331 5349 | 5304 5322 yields 0.98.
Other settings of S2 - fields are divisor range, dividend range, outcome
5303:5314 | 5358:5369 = 0.99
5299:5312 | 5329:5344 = 0.97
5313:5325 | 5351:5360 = 1.00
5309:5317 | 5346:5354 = 0.99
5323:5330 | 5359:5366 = 1.03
